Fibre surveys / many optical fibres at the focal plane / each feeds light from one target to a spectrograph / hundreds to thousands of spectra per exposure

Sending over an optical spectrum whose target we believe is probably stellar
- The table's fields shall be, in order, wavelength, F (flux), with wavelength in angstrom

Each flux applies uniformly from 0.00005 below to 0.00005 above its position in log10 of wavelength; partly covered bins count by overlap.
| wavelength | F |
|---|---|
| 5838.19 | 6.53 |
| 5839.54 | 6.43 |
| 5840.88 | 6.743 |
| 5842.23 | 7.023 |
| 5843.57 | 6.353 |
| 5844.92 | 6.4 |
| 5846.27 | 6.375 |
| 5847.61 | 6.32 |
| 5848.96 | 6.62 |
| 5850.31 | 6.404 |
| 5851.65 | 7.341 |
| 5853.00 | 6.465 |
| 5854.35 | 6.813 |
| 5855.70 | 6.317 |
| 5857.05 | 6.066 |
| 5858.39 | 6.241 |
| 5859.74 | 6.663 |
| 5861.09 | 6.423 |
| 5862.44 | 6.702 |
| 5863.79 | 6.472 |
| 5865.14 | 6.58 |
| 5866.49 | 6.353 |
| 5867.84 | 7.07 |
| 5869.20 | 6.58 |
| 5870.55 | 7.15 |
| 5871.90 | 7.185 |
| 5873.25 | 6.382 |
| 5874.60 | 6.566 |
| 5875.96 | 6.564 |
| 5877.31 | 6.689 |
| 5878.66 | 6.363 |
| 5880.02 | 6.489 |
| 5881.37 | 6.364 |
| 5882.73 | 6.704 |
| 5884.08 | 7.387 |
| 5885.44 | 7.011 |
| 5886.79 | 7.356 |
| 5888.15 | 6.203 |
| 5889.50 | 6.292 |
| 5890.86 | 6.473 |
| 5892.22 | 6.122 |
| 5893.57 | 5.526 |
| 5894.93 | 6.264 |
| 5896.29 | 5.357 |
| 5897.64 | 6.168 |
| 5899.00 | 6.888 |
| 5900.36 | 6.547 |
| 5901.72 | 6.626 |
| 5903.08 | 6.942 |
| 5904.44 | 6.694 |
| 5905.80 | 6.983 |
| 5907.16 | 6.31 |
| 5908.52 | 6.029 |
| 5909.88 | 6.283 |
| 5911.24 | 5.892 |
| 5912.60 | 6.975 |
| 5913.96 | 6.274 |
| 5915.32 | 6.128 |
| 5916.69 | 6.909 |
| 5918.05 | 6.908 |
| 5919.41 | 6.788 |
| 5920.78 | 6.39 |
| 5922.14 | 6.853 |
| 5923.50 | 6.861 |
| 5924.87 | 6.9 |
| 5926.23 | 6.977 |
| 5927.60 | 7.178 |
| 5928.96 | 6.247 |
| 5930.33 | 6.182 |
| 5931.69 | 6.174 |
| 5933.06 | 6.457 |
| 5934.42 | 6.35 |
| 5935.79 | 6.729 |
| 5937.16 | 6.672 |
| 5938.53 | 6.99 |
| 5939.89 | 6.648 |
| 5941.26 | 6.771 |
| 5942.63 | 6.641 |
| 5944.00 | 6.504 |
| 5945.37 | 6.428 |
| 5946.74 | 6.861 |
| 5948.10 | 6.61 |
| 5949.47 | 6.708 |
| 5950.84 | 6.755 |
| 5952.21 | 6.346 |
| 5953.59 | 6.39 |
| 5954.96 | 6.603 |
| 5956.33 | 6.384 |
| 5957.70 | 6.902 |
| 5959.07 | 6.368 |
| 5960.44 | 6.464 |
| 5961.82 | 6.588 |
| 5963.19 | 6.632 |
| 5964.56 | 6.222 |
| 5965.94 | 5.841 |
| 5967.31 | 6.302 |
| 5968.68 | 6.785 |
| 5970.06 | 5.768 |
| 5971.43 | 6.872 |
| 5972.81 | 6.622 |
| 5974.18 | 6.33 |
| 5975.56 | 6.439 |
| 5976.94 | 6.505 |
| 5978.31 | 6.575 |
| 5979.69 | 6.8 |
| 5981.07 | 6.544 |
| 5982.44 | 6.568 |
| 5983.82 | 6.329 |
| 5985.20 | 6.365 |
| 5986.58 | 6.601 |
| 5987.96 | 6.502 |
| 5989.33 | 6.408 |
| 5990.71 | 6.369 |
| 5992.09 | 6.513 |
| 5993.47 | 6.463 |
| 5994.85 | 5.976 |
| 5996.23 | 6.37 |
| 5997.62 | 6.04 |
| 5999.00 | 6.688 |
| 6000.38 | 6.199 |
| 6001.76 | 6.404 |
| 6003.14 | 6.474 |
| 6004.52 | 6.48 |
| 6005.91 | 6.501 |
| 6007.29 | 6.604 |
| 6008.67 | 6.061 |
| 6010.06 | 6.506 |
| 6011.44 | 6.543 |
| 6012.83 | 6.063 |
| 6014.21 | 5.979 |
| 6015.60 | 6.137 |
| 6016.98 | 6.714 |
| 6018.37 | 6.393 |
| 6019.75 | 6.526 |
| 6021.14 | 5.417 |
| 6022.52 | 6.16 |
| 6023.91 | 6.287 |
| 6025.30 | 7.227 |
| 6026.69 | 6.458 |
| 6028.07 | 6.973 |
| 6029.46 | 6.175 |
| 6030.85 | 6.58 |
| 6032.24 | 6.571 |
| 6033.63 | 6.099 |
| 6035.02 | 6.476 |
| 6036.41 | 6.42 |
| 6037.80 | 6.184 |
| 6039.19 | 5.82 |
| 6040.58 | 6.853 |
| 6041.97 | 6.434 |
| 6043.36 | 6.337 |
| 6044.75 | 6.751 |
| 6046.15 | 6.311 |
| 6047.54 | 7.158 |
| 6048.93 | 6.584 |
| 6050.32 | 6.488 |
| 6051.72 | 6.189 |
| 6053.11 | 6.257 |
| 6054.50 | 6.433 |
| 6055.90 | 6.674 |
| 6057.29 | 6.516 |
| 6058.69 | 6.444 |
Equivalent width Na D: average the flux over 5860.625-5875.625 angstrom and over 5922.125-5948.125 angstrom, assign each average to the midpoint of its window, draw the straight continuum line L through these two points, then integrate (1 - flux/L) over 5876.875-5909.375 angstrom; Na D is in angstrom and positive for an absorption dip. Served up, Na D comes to 0.9 angstrom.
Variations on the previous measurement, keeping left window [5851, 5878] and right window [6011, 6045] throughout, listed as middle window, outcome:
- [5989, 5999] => 0.16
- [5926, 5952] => -0.40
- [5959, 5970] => 0.19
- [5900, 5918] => 0.11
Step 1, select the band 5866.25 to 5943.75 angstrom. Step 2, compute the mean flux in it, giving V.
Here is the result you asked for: 6.58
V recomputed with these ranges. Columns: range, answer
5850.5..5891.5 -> 6.64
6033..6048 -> 6.43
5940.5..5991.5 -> 6.51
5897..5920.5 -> 6.55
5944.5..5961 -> 6.57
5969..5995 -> 6.46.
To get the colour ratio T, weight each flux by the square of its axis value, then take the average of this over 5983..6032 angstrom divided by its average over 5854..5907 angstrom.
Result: 1.02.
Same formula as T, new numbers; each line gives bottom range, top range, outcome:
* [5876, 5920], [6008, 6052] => 1.03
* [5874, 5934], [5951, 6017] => 1.01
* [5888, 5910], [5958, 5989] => 1.04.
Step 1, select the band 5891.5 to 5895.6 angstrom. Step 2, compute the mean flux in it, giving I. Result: 5.98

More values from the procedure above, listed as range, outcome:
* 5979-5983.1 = 6.64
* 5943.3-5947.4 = 6.59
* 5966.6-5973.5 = 6.47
